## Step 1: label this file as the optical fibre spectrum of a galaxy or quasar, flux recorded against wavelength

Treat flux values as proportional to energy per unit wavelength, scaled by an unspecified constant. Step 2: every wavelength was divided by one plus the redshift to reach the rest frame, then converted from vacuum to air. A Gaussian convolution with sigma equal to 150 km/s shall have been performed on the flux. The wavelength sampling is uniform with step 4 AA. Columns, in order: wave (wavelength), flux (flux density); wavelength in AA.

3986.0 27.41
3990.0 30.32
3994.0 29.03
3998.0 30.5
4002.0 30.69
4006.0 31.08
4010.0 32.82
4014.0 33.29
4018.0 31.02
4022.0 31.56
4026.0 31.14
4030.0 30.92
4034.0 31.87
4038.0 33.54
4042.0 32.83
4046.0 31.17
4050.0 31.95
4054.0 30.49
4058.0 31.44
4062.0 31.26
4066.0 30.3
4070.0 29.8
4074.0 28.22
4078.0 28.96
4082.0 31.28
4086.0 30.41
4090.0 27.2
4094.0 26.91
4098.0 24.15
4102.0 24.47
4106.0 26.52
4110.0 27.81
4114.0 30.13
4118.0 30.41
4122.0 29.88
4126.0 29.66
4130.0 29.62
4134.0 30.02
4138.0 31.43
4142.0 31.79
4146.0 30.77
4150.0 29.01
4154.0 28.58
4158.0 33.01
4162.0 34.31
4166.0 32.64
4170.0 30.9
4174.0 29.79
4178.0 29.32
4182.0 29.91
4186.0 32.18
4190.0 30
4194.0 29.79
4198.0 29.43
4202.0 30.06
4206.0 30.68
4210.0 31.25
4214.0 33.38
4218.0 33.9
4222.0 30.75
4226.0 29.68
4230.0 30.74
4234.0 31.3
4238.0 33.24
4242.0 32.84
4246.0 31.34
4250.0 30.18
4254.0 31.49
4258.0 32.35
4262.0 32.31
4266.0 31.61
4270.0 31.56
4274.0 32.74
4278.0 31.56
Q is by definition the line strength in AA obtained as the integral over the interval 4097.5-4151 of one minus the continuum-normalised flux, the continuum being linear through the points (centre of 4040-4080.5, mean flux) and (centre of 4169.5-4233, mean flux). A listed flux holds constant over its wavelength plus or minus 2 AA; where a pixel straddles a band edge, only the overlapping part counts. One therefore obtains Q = 2.8 AA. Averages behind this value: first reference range 30.6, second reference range 30.7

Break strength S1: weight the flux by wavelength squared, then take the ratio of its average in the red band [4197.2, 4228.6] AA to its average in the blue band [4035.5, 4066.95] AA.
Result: 1.07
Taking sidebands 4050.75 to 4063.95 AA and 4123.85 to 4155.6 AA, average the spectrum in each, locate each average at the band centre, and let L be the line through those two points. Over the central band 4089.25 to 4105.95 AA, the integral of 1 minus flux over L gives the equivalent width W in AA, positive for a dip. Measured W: 2.7 AA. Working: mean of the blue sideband 31.1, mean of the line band 25.7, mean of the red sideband 30.1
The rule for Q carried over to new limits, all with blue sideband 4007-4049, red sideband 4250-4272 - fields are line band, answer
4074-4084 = 0.7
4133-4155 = 1.0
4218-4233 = 0.4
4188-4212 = 1.2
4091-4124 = 4.5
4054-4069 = 0.5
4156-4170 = -0.5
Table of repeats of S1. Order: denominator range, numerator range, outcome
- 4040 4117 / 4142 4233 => 1.12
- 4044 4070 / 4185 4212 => 1.05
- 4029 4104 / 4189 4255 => 1.13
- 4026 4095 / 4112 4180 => 1.05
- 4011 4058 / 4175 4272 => 1.08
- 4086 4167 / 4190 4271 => 1.12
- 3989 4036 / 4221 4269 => 1.13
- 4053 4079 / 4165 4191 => 1.07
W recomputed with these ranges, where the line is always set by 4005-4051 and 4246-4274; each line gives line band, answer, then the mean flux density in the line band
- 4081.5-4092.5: 0.9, 29.3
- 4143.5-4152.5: 0.5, 29.9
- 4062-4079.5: 1.3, 29.6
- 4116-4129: 0.8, 30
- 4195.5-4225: 0.4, 31.3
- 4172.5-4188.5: 0.7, 30.3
